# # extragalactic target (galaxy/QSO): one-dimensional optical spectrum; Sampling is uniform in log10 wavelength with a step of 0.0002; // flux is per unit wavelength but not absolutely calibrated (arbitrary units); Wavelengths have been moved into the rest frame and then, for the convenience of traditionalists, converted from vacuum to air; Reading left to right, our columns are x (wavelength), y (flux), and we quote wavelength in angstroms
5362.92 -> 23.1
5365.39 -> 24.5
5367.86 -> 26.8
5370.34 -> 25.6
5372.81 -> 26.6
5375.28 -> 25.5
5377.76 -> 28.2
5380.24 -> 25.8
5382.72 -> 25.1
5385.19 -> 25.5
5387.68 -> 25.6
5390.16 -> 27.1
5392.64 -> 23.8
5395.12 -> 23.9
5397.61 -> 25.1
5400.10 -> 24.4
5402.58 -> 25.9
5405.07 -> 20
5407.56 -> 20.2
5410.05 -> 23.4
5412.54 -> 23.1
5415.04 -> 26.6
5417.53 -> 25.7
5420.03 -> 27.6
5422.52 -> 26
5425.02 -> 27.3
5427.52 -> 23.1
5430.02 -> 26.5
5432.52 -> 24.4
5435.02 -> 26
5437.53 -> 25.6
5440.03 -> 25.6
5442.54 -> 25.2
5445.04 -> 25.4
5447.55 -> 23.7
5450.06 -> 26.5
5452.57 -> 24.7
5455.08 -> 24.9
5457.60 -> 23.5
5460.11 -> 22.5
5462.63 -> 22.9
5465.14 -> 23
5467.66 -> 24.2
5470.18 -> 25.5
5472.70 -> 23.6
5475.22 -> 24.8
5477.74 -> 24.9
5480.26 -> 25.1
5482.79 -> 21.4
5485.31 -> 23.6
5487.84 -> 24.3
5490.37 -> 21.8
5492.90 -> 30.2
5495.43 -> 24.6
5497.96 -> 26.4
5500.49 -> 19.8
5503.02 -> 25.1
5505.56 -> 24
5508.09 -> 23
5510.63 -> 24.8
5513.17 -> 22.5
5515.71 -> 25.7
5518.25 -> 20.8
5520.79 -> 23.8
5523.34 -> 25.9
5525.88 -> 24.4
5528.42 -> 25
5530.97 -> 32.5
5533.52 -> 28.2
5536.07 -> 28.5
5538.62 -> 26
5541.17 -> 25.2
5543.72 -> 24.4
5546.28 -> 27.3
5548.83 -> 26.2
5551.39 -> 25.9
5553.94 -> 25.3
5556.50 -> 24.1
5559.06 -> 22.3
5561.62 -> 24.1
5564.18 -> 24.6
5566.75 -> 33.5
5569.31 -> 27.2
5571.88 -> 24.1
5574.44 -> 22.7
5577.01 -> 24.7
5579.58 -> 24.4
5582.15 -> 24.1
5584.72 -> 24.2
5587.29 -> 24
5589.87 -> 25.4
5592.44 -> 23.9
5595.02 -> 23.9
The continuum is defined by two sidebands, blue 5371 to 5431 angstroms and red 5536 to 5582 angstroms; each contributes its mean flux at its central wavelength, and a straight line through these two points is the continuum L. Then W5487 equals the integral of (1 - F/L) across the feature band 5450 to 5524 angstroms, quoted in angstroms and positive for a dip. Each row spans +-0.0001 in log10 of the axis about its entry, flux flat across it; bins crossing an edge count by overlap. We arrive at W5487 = 3.57 angstroms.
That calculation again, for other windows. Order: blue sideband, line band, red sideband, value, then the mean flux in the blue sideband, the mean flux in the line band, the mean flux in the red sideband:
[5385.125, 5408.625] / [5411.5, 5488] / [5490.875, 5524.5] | -1.78 angstroms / 24.1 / 24.8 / 24.3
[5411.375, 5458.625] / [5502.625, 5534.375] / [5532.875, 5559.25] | 0.88 angstroms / 25.3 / 25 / 25.8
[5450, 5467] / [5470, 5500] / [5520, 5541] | 0.46 angstroms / 23.8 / 24.5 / 26.8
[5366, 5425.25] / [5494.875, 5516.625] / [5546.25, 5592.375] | 1.04 angstroms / 25.2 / 23.9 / 25.1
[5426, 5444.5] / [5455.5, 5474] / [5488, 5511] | 0.89 angstroms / 25.2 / 23.7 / 24.4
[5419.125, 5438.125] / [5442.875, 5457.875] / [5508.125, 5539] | 0.49 angstroms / 25.8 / 24.9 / 25.6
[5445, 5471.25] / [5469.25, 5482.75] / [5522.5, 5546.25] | 0.18 angstroms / 24.2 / 24.5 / 26.7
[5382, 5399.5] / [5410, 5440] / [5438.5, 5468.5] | -1.00 angstroms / 25.1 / 25.5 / 24.4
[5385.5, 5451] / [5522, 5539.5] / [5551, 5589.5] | -1.58 angstroms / 24.9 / 27.2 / 25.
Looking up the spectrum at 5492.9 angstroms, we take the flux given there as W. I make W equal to 30.2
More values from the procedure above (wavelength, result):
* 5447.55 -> 23.7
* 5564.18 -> 24.6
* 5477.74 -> 24.9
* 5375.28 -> 25.5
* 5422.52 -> 26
